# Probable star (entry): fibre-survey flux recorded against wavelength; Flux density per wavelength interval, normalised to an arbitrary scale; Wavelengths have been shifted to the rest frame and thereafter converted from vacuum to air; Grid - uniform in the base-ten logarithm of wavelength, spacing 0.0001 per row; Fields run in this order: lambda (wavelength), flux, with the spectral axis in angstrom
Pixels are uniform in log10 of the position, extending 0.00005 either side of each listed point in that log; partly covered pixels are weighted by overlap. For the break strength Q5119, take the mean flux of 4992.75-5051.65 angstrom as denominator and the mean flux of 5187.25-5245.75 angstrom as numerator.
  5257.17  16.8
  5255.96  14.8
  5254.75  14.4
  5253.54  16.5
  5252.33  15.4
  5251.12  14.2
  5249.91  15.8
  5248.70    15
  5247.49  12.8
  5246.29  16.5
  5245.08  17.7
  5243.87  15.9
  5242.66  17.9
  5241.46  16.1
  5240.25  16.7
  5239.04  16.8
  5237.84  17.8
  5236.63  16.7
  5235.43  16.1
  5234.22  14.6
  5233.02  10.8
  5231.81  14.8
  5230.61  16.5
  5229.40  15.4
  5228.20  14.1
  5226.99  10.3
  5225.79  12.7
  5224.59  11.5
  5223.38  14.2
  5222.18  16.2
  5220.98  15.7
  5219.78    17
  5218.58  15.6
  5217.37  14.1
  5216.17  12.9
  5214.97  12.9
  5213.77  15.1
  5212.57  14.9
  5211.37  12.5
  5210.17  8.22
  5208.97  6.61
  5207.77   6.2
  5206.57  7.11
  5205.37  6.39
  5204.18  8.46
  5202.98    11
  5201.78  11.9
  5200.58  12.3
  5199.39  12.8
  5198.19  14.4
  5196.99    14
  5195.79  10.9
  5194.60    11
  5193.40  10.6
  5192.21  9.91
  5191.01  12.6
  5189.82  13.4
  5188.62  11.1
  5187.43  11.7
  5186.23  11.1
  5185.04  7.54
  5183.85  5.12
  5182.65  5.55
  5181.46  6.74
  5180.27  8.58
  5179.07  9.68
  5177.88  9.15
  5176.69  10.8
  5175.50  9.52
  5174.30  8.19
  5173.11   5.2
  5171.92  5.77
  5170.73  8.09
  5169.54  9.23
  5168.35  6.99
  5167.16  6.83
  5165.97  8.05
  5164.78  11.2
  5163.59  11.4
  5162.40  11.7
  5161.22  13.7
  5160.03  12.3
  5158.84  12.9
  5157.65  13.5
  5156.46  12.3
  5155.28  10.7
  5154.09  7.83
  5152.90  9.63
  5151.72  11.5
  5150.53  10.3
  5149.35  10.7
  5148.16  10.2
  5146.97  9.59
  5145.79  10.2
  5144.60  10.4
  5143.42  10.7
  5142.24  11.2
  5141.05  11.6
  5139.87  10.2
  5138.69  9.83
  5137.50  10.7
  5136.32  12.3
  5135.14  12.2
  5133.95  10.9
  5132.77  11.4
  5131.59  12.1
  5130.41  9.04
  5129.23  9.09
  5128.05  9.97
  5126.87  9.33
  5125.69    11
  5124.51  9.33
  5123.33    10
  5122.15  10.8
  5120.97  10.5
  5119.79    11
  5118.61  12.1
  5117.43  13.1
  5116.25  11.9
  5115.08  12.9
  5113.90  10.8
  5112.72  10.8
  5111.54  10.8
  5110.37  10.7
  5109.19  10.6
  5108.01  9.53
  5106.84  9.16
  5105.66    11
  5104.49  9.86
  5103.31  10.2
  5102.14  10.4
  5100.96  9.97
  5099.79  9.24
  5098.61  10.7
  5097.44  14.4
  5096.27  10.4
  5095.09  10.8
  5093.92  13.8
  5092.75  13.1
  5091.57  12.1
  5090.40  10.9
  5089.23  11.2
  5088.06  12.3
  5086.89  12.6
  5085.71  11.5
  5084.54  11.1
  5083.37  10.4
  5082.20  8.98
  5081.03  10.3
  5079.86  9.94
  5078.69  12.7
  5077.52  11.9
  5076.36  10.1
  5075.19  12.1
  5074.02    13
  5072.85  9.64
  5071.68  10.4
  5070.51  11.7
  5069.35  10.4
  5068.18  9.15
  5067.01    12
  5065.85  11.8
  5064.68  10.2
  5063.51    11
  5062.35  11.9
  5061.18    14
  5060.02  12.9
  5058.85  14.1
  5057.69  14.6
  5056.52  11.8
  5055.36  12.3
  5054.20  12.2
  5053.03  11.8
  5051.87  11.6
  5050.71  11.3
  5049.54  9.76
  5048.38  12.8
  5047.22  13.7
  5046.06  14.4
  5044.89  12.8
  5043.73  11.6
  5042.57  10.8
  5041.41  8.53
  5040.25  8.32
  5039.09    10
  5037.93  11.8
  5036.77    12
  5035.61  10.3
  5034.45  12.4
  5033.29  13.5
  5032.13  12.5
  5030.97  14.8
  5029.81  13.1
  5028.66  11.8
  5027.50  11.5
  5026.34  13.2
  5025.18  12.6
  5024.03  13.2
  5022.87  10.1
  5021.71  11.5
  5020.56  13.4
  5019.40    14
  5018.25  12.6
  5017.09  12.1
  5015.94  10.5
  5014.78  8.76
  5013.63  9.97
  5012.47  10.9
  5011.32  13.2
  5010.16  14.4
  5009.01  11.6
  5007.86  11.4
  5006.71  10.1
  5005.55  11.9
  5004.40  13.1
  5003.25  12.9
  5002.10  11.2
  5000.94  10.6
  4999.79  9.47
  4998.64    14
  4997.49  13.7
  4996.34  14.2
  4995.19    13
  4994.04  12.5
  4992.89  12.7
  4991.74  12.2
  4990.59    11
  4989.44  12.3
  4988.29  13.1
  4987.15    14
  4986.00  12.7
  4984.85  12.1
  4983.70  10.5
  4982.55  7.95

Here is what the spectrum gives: 1.10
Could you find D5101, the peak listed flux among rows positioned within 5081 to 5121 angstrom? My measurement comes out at 14.4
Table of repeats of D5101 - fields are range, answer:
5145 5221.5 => 17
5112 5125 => 13.1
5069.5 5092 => 13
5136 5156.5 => 12.3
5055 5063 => 14.6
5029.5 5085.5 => 14.8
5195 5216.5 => 15.1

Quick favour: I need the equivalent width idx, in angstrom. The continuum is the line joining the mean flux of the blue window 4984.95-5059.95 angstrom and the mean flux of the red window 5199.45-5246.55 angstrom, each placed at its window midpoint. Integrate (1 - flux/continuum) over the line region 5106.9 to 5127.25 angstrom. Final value 3.0 angstrom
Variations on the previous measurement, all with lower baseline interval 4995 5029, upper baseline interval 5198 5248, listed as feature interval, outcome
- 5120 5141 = 3.8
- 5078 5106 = 3.2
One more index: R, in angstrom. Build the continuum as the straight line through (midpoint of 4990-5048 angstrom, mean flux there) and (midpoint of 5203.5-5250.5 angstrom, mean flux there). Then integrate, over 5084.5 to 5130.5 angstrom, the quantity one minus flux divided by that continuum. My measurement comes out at 6.40 angstrom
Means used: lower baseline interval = 12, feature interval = 11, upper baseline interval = 13.8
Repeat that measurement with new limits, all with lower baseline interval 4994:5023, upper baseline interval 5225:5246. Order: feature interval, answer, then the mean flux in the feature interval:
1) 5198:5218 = 5.3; 11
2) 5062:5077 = 2.2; 11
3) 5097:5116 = 3.9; 10.7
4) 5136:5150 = 3.4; 10.6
